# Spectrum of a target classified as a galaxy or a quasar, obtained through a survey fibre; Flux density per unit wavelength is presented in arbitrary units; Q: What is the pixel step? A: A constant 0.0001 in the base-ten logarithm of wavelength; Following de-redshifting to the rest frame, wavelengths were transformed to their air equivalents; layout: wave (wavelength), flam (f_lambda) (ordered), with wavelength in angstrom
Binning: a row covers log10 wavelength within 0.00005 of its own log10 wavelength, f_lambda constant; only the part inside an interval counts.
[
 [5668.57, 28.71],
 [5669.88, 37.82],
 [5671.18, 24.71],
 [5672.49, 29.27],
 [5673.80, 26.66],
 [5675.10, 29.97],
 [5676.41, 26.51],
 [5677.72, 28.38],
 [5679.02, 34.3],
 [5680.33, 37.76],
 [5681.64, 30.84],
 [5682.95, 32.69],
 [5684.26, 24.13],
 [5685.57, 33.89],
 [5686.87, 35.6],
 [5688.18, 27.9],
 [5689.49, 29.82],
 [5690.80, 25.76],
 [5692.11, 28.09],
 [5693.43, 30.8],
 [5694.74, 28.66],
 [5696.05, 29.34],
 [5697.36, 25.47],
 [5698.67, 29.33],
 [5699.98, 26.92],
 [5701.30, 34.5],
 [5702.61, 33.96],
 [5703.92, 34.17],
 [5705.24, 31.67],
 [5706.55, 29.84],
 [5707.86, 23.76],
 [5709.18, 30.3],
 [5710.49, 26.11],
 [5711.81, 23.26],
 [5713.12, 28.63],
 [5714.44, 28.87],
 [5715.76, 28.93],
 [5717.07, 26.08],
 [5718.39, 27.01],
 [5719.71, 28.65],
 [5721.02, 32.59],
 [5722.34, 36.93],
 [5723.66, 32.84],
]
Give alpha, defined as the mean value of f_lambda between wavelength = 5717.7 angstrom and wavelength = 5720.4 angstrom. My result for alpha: 27.9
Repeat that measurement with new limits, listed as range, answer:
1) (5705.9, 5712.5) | 26.7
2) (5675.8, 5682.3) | 31.6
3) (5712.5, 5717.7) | 28.1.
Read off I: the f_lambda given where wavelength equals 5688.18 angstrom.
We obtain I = 27.9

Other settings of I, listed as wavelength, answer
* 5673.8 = 26.66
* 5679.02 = 34.3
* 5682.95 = 32.69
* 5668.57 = 28.71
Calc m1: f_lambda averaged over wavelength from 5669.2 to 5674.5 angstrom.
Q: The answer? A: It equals 29.6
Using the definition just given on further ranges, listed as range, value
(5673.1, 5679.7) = 29.2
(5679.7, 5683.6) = 33.7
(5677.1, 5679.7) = 31.5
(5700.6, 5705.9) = 33.5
